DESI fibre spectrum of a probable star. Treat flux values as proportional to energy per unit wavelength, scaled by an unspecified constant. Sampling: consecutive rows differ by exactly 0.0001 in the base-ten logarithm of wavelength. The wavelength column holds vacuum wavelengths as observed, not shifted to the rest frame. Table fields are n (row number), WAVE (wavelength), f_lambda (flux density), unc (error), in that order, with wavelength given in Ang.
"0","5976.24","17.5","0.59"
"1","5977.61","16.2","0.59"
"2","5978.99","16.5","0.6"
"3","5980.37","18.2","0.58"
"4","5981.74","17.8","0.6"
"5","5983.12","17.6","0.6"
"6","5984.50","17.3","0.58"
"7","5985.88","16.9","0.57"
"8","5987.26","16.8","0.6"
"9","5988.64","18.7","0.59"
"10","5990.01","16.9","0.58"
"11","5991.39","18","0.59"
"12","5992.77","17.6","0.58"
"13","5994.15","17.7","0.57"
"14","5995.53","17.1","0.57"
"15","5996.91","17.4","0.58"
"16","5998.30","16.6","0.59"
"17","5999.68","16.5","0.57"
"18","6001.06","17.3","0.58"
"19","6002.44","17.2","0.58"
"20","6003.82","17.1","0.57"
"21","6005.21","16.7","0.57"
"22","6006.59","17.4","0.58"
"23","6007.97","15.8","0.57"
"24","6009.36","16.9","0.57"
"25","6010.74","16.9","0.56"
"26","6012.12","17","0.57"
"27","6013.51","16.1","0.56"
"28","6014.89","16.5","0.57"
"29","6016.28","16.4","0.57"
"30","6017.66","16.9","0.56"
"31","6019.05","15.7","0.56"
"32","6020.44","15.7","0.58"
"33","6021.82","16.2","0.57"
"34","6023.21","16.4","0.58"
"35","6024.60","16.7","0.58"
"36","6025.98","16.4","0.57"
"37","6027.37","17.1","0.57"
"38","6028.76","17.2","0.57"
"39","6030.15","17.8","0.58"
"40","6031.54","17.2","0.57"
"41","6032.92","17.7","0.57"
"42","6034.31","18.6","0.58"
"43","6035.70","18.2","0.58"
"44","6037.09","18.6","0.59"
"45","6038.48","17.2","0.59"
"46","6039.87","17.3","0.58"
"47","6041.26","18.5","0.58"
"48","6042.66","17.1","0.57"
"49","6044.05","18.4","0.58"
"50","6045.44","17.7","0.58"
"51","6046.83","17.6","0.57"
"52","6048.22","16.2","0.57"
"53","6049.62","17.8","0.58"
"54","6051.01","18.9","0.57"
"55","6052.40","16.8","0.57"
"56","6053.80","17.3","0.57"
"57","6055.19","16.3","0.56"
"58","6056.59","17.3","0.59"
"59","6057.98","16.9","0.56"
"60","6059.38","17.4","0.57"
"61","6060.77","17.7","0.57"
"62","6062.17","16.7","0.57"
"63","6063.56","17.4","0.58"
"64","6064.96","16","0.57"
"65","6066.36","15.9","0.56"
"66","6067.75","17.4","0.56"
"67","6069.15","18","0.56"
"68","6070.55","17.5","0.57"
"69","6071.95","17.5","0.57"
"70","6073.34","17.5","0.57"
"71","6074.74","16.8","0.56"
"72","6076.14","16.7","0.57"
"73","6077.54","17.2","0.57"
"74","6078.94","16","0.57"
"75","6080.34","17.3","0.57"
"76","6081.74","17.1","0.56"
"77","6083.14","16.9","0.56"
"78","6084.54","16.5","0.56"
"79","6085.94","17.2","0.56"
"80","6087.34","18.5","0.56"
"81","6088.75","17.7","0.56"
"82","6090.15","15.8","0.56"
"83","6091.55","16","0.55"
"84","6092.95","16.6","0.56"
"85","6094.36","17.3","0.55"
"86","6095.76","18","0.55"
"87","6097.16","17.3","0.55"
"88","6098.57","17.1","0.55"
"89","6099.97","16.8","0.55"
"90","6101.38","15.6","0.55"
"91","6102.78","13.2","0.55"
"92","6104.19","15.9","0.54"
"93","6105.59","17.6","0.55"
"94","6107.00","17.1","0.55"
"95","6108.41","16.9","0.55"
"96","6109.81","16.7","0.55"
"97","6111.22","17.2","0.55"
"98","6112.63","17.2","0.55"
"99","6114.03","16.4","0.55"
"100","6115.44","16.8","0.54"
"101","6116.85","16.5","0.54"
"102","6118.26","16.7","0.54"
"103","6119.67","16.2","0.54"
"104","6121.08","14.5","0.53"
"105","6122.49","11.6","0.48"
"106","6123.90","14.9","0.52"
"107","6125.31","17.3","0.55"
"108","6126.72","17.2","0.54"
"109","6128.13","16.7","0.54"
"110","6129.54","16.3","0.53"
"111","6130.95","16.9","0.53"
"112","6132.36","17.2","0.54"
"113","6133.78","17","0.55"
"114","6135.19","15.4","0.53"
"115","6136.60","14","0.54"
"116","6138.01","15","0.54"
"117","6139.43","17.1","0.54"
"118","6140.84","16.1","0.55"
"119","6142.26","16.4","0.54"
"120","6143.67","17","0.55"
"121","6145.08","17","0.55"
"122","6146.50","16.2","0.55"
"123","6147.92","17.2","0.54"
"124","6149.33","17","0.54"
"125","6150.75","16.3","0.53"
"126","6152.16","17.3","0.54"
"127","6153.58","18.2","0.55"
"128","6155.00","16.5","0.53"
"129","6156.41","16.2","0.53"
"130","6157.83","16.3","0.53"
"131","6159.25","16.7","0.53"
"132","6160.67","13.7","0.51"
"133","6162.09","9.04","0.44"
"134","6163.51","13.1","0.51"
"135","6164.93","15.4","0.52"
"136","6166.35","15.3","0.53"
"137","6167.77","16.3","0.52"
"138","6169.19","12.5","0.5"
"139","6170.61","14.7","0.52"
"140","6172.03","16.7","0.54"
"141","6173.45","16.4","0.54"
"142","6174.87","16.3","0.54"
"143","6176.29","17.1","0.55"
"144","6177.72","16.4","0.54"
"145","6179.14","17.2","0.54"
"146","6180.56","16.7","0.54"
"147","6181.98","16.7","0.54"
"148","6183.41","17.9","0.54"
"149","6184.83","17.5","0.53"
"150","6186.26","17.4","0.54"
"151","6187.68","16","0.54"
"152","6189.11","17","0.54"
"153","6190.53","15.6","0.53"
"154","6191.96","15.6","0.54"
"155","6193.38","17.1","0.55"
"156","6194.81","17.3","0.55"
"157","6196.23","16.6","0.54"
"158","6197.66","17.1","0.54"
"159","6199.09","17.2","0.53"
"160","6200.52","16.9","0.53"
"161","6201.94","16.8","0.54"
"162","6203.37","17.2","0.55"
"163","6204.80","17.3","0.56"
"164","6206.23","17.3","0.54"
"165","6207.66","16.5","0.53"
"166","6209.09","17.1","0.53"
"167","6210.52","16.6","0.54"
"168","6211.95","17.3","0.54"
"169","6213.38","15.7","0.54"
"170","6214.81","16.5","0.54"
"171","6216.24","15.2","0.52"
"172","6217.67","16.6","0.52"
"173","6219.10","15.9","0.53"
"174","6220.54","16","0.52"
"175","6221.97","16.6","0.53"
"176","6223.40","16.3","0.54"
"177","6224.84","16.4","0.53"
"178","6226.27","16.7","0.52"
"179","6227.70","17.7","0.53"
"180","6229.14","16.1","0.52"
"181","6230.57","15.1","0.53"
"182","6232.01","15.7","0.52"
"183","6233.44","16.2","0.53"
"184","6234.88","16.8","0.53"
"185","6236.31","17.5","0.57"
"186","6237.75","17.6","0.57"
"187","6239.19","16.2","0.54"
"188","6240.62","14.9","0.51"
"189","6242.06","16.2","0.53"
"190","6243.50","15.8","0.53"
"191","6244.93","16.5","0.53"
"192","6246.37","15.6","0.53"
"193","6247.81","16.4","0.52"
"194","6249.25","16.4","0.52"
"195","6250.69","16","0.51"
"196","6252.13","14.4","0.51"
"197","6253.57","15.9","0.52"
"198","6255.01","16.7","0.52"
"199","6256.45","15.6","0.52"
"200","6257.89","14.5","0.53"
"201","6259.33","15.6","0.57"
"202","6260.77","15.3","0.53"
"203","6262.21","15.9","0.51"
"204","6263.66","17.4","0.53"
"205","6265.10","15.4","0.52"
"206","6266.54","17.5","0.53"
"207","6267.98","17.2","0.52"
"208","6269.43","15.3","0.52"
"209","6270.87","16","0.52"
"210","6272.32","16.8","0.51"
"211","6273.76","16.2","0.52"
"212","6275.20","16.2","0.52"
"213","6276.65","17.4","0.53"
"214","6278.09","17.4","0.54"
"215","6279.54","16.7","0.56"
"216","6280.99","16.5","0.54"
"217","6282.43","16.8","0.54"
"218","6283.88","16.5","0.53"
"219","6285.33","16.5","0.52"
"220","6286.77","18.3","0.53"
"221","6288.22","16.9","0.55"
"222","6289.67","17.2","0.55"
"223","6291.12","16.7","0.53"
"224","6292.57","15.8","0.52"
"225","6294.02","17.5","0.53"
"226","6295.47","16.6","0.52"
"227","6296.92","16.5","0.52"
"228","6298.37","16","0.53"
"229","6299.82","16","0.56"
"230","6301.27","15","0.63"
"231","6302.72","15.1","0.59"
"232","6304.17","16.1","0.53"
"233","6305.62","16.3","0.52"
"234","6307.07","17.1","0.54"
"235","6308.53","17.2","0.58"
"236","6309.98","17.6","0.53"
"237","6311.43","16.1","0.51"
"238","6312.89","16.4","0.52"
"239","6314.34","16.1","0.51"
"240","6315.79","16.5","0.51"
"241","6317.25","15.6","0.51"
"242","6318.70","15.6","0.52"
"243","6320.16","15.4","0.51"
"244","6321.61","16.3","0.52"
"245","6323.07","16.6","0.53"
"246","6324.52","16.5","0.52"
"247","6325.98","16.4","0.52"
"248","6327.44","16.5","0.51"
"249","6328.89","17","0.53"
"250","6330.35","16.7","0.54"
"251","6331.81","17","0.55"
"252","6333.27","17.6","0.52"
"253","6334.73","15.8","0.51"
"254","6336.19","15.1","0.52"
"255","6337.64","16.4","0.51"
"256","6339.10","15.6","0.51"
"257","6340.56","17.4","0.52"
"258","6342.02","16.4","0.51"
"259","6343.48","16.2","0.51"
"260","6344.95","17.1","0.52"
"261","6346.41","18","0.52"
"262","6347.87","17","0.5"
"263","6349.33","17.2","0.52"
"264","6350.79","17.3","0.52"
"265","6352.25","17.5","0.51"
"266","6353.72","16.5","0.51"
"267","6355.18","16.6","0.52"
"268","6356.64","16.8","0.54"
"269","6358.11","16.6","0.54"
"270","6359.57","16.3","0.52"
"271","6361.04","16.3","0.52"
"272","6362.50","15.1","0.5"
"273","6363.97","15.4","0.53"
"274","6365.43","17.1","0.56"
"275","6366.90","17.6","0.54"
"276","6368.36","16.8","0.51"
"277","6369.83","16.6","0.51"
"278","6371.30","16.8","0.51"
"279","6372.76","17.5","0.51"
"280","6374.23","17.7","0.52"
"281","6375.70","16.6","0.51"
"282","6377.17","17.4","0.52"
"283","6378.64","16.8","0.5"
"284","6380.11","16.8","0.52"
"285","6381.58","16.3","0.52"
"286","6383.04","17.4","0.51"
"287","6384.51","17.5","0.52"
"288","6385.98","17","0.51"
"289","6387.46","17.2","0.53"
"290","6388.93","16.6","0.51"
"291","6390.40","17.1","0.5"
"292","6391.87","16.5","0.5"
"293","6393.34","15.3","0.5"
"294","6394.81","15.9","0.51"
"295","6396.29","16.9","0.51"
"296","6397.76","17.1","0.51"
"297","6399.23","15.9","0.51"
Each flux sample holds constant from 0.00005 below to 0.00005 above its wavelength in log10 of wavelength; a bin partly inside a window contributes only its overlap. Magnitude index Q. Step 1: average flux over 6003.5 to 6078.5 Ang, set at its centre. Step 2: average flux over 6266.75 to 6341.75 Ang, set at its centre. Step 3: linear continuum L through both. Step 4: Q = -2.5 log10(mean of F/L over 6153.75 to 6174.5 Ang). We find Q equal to 0.12 mag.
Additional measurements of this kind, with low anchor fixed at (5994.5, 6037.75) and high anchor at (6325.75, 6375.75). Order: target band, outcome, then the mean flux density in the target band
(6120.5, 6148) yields 0.055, 16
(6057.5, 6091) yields -0.010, 17.1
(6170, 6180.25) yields 0.026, 16.4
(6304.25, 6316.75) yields 0.008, 16.6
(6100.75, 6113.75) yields 0.032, 16.4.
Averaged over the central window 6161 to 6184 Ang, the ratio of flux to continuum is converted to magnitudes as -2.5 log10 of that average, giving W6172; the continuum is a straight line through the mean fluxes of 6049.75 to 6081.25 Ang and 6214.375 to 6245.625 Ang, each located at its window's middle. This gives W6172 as 0.08 mag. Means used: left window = 17.1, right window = 16.3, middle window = 15.4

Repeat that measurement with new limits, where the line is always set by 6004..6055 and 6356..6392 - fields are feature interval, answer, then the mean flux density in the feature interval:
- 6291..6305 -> 0.05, 16.1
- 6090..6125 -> 0.05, 16.3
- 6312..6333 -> 0.03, 16.4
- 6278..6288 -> 0.00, 16.9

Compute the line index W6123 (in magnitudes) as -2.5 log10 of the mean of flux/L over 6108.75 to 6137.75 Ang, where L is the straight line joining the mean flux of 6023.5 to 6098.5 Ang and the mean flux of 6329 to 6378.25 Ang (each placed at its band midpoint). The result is 0.07 mag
